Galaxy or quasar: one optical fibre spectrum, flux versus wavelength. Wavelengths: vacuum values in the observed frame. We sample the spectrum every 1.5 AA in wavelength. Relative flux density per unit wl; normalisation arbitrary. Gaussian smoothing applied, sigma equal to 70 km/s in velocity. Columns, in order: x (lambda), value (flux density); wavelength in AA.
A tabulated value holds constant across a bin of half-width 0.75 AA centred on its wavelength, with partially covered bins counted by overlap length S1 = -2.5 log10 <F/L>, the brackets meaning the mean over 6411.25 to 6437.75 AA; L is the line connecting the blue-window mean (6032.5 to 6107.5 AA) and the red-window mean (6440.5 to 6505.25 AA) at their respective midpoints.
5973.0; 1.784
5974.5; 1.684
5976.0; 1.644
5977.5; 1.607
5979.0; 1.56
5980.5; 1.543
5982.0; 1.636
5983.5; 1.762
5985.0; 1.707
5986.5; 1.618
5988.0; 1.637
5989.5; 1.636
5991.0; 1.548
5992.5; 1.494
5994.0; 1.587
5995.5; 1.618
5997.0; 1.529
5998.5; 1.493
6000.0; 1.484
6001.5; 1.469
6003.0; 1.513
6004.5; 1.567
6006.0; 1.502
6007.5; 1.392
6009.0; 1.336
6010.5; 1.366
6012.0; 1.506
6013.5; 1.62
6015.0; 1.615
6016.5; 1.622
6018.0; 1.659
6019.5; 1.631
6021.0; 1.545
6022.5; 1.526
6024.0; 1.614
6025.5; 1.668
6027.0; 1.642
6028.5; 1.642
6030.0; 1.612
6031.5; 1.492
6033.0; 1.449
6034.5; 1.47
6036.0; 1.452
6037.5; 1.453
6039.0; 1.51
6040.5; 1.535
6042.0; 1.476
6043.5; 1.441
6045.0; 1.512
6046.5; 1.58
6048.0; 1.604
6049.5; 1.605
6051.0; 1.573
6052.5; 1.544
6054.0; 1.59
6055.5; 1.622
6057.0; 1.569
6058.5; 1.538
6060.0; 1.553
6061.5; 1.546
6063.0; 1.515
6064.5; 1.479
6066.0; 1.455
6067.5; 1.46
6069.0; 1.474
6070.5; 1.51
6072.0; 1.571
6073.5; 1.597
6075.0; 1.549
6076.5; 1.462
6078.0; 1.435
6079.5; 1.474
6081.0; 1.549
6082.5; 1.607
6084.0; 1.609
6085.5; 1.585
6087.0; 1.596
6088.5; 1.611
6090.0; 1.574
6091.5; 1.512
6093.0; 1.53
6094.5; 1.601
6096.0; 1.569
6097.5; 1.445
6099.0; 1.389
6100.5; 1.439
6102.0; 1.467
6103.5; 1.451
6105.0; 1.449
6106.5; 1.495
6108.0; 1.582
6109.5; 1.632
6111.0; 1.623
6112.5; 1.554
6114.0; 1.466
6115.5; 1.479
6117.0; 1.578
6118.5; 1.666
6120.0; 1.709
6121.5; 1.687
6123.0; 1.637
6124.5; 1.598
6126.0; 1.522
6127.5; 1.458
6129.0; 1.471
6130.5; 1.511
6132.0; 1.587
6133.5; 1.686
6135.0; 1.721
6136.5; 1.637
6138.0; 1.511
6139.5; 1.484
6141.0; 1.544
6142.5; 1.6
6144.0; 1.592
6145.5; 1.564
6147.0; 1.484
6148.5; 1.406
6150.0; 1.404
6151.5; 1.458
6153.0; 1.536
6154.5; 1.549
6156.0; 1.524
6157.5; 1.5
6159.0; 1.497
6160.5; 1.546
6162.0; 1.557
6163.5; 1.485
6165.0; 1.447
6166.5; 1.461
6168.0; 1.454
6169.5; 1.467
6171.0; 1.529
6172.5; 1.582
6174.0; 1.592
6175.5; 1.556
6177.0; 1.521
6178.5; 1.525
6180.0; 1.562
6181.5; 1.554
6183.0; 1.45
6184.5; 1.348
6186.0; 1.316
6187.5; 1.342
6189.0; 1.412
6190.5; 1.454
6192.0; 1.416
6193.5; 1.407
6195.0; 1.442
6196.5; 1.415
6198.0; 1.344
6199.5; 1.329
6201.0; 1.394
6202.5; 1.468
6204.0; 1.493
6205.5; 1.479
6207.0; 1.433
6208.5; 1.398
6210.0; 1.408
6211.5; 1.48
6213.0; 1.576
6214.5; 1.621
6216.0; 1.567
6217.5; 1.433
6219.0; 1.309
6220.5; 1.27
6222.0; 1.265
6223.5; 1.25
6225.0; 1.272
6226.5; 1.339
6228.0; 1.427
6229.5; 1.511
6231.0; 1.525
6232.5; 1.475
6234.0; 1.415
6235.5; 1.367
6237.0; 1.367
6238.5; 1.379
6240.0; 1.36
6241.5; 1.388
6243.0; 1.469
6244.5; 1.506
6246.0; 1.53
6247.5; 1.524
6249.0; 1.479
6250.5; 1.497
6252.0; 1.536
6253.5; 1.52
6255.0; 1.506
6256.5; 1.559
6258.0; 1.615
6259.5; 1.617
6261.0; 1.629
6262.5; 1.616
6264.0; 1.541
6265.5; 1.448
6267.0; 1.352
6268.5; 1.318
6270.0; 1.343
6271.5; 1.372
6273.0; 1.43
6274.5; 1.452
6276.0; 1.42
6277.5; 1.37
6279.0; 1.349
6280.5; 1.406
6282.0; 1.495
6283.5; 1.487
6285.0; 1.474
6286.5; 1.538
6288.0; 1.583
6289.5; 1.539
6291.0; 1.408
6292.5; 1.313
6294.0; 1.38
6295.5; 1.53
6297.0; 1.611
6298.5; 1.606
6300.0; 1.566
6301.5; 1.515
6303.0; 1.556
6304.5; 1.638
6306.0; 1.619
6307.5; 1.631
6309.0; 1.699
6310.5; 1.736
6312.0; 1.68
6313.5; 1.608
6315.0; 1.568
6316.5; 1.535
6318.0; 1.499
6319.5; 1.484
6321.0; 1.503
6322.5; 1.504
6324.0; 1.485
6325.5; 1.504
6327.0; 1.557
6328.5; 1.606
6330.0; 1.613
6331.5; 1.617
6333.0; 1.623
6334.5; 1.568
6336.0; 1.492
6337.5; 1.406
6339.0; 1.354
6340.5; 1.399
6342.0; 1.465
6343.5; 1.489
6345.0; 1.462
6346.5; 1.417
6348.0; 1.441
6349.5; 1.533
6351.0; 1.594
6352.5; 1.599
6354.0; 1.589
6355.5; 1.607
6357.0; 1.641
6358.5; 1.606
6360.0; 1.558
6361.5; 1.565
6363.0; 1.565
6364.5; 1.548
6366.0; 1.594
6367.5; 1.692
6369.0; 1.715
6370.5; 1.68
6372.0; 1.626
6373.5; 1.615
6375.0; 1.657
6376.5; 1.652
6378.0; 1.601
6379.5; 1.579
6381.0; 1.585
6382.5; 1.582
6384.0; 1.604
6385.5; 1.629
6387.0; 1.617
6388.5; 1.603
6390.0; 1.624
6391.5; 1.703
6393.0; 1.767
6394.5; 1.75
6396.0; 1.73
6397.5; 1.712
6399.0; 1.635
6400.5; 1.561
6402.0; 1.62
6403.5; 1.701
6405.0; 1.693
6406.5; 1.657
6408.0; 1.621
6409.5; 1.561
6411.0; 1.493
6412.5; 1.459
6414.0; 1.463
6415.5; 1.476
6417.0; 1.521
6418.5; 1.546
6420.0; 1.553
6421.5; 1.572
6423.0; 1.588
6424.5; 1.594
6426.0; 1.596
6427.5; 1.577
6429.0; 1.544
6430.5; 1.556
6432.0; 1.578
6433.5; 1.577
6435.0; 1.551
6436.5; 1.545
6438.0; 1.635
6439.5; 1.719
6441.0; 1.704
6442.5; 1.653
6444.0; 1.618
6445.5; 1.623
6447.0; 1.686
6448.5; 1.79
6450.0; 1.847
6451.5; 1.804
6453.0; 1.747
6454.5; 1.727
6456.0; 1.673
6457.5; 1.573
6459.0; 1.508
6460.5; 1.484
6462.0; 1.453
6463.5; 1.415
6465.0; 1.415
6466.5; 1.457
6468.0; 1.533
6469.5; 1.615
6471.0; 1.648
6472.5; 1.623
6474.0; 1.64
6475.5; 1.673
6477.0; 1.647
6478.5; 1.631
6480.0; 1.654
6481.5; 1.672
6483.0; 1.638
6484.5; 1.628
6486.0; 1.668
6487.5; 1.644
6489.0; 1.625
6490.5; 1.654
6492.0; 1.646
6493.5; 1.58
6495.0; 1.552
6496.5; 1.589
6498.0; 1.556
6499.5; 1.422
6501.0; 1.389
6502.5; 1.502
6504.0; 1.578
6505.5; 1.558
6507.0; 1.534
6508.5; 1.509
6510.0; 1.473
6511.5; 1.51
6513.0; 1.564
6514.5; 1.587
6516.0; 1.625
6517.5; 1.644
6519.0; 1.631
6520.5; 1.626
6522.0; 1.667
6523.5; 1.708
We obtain 0.03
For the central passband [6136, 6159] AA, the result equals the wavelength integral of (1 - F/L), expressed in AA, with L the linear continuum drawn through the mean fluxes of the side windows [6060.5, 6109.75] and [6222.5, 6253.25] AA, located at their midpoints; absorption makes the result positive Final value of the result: -0.5 AA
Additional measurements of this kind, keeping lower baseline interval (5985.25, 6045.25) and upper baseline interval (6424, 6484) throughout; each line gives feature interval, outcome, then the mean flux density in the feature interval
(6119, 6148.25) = -0.3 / 1.58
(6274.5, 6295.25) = 1.8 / 1.45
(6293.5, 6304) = 0.3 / 1.54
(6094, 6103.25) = 0.4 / 1.48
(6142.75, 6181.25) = 1.3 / 1.51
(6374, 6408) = -0.9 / 1.65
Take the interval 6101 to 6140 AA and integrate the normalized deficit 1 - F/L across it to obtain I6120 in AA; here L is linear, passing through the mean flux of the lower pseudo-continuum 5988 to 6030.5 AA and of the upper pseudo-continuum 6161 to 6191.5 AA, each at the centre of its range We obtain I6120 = -1.5 AA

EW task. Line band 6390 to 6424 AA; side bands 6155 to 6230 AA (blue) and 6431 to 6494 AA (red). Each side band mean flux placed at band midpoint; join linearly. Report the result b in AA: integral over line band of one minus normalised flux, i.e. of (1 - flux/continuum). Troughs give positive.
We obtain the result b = -0.5 AA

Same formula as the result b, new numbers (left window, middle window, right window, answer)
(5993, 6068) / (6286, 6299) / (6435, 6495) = 0.8 AA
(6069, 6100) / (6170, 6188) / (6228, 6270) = 0.1 AA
